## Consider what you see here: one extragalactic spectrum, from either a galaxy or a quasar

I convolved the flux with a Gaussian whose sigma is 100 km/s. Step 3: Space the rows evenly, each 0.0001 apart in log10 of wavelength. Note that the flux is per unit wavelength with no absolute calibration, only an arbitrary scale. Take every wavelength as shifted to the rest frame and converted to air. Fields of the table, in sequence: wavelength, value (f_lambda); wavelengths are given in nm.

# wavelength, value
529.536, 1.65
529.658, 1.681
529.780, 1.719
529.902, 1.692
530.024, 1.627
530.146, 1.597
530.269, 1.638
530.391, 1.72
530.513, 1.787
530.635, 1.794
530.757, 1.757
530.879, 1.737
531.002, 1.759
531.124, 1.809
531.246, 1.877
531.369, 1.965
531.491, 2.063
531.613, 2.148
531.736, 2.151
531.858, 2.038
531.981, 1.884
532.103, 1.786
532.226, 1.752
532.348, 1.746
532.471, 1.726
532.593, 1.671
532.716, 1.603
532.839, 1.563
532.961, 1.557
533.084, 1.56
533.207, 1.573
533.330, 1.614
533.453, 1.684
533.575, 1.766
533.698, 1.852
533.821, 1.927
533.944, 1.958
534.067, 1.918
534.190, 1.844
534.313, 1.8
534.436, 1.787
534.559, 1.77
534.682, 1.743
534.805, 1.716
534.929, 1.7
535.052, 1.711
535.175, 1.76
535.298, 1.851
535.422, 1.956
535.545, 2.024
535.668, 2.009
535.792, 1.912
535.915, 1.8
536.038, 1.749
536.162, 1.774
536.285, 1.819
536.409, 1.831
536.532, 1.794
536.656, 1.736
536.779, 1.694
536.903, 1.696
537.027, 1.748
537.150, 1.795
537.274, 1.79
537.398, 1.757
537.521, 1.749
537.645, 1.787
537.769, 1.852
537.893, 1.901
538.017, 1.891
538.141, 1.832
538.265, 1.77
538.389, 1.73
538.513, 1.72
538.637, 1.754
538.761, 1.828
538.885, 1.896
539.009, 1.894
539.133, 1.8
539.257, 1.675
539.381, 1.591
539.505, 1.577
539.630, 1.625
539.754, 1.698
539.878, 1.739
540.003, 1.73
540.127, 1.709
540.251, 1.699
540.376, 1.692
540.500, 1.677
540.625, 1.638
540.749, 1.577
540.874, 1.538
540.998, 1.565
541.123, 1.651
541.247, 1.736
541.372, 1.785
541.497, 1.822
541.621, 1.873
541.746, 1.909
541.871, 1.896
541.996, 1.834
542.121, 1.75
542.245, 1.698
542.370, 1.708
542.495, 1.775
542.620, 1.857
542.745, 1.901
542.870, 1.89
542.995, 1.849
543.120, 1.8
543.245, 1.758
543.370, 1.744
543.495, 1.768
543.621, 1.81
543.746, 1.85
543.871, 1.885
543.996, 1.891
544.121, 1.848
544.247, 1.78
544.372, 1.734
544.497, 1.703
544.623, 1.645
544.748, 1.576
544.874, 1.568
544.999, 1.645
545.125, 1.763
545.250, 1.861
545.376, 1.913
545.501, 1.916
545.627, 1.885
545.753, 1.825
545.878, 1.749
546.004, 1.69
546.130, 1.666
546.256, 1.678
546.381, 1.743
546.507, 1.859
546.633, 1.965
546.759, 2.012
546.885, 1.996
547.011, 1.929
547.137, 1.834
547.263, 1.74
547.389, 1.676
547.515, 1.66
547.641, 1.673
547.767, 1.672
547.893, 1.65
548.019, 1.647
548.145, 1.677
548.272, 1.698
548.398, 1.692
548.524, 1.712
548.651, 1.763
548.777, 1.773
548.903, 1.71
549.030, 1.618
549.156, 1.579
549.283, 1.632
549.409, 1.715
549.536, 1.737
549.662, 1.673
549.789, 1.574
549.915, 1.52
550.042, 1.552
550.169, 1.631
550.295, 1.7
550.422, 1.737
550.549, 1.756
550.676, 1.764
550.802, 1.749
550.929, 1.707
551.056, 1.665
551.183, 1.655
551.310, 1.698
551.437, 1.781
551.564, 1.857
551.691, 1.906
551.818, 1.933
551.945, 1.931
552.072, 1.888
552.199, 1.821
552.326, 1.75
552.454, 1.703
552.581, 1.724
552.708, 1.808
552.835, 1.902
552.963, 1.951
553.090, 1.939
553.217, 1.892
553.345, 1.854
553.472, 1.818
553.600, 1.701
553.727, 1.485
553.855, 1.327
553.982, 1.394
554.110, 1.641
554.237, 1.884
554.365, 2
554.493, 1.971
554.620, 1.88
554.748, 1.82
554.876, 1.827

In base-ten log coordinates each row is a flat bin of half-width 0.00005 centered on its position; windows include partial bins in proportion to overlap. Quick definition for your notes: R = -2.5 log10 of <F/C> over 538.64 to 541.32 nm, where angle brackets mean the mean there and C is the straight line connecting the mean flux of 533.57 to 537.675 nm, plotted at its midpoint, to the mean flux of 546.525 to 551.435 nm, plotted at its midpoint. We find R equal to 0.053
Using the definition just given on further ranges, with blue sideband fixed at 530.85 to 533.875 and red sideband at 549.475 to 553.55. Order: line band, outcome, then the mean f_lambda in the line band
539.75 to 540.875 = 0.07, 1.67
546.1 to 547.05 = -0.05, 1.86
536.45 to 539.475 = 0.01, 1.78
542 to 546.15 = 0.00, 1.78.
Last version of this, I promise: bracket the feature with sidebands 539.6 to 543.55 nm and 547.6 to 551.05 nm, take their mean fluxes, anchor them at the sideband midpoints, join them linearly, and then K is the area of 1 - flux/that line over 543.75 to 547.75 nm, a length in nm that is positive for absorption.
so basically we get -0.17 nm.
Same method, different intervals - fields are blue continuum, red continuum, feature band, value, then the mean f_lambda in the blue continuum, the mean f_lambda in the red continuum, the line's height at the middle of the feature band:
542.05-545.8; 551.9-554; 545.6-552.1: 0.13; 1.79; 1.76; 1.77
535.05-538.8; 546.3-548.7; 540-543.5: 0.07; 1.81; 1.77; 1.79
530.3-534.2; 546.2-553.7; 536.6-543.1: 0.09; 1.8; 1.75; 1.78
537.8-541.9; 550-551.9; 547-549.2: 0.05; 1.74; 1.74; 1.74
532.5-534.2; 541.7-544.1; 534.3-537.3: -0.09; 1.72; 1.82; 1.74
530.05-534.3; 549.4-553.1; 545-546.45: -0.02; 1.79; 1.76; 1.76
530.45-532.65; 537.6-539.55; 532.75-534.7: 0.10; 1.86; 1.78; 1.84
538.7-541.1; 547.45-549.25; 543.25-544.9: -0.07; 1.69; 1.68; 1.69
